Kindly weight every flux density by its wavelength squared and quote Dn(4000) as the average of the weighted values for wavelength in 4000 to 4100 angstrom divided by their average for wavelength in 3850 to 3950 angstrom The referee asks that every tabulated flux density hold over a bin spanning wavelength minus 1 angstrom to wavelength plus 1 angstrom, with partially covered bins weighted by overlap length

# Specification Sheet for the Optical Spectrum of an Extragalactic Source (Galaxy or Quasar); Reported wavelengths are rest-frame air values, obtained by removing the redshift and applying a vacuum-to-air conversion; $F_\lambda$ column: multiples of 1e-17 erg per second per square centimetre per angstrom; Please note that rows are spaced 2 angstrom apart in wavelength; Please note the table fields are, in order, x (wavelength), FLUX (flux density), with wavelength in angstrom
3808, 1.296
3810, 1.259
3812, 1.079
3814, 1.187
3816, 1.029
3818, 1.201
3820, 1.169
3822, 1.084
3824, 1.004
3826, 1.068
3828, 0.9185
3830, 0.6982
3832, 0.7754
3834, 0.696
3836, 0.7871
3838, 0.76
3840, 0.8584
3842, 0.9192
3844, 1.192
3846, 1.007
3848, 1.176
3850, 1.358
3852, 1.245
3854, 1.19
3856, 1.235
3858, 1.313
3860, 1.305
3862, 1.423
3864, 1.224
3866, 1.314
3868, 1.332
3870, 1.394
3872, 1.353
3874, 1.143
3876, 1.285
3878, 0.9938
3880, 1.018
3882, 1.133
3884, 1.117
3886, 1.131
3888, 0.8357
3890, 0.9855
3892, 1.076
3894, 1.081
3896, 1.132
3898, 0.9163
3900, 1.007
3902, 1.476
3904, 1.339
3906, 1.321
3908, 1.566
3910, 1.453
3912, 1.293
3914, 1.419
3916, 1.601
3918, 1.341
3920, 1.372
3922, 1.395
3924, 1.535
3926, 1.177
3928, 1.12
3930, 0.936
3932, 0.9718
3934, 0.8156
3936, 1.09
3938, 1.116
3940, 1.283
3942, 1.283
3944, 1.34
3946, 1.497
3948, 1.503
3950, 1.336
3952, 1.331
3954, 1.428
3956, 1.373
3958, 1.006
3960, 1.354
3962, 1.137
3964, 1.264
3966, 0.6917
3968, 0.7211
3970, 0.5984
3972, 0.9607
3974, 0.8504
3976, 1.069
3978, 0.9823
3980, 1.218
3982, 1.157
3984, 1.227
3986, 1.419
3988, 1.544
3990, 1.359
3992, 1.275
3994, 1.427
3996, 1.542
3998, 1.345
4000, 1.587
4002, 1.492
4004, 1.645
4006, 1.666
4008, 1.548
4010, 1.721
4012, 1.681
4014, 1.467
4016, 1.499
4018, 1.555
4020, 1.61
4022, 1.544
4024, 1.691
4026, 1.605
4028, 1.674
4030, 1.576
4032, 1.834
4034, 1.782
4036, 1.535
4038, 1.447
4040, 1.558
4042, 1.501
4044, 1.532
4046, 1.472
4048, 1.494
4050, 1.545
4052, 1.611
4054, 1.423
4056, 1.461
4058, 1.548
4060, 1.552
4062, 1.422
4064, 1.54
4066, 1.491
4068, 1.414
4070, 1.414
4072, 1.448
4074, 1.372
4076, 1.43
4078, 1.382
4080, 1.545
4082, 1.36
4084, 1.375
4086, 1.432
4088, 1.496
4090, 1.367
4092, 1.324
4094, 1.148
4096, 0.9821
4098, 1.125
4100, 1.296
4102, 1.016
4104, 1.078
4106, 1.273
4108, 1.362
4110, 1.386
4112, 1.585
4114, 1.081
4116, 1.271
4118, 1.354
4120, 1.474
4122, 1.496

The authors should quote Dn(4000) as 1.3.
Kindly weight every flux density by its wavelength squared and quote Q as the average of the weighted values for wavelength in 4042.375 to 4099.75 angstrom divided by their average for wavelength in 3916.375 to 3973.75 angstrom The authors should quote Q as 1.28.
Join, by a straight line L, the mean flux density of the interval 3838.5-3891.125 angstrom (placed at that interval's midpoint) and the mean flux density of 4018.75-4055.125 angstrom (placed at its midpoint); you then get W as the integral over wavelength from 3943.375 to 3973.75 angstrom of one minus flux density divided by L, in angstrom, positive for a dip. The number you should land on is 4.99 angstrom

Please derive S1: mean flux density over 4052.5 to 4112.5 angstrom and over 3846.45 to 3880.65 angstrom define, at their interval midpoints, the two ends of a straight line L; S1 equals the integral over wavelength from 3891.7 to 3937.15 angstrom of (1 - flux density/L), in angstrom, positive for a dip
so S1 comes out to 1.4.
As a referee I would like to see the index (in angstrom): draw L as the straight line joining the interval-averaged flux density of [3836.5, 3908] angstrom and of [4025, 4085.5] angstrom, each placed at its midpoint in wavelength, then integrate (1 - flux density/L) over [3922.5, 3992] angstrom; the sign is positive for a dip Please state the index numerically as 8.00 angstrom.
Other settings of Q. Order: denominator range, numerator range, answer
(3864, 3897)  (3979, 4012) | 1.35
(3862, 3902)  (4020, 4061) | 1.48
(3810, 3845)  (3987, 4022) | 1.72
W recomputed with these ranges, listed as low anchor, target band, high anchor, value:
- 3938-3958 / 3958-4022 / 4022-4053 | 6.9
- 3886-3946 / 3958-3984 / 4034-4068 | 6.4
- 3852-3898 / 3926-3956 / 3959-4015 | 0.5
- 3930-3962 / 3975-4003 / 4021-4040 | 2.1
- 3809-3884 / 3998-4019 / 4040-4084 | -2.9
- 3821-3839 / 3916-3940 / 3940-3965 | 0.6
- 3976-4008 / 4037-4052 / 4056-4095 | -1.1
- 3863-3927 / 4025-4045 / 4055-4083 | -2.7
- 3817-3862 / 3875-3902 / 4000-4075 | 2.4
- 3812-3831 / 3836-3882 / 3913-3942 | -2.7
